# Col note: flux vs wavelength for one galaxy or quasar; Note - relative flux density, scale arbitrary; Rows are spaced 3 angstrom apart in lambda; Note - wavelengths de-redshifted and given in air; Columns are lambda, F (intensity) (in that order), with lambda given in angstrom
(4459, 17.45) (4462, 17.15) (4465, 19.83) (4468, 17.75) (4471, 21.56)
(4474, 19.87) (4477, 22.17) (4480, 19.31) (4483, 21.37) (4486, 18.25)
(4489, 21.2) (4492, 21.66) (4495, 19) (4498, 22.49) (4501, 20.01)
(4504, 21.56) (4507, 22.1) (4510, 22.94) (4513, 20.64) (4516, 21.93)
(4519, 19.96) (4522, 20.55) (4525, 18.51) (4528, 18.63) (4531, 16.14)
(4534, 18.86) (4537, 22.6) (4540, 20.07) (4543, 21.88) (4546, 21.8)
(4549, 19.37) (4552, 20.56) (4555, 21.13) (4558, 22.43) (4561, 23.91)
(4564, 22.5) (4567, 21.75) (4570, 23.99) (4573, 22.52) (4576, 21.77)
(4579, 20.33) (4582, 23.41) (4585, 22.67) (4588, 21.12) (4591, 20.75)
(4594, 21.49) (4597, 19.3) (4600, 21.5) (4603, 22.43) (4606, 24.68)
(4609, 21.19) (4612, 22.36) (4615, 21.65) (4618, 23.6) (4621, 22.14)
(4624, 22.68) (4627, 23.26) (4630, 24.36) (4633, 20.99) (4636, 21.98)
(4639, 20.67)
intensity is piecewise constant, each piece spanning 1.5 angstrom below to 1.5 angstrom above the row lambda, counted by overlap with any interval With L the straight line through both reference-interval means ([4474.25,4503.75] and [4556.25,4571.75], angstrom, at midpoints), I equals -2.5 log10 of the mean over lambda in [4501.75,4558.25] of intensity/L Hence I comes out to 0.065 mag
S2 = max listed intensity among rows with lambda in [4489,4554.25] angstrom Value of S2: 22.94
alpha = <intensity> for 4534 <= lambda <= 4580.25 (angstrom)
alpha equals 21.7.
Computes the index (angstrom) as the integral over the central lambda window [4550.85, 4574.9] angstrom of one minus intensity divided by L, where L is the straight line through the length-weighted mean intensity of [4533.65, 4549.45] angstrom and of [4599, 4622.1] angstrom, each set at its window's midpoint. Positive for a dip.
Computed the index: -1.0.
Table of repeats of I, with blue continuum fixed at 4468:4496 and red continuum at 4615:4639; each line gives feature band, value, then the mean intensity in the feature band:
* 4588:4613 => 0.02 mag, 21.7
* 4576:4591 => 0.01 mag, 21.8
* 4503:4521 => -0.04 mag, 21.5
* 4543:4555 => 0.03 mag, 20.8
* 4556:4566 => -0.06 mag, 22.8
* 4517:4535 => 0.12 mag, 18.9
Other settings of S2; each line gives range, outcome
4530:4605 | 23.99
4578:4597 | 23.41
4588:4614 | 24.68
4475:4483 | 22.17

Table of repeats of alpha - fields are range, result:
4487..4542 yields 20.5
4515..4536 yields 19.2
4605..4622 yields 22.6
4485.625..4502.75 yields 20.6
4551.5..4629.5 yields 22.2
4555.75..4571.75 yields 22.8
